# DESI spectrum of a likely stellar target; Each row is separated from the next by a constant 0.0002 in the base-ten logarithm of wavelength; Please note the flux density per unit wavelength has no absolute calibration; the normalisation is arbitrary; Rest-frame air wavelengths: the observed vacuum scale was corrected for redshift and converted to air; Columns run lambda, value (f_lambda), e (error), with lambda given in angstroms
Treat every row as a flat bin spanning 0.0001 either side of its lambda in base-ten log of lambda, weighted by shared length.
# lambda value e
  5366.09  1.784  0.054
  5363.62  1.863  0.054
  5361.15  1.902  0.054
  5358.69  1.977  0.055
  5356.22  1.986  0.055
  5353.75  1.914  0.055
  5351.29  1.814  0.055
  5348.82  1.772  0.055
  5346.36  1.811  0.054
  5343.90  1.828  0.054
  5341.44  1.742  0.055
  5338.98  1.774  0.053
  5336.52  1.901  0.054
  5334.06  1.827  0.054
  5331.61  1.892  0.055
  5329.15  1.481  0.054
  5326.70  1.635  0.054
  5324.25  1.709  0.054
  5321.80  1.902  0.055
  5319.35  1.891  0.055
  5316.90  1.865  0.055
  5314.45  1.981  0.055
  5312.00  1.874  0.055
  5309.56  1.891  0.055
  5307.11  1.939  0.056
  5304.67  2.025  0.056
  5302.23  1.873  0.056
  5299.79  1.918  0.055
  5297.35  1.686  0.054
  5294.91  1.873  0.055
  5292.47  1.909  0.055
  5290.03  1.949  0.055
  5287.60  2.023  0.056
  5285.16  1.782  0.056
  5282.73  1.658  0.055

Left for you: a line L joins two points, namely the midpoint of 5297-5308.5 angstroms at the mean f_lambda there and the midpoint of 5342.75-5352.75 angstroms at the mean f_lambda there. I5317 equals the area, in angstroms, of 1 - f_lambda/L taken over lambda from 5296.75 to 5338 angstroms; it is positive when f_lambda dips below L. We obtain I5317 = 0.7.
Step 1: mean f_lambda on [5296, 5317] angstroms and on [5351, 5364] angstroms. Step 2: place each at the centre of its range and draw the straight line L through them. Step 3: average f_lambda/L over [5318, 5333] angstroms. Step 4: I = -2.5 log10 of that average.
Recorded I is 0.09 mag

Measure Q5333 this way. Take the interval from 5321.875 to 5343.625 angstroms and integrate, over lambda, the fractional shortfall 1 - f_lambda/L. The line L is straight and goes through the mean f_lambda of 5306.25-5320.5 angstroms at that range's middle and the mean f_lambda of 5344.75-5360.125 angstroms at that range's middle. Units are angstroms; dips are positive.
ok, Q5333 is 1.55 angstroms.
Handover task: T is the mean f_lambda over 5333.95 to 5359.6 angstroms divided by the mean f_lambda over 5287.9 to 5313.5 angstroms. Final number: 0.97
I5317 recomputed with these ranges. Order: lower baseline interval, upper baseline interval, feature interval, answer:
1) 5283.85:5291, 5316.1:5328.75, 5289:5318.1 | -0.7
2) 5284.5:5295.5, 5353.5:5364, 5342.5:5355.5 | 0.7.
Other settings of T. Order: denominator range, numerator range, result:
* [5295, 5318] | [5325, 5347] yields 0.93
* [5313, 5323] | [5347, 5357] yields 0.98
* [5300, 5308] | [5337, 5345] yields 0.92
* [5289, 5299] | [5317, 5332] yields 0.95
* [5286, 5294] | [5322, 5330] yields 0.85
